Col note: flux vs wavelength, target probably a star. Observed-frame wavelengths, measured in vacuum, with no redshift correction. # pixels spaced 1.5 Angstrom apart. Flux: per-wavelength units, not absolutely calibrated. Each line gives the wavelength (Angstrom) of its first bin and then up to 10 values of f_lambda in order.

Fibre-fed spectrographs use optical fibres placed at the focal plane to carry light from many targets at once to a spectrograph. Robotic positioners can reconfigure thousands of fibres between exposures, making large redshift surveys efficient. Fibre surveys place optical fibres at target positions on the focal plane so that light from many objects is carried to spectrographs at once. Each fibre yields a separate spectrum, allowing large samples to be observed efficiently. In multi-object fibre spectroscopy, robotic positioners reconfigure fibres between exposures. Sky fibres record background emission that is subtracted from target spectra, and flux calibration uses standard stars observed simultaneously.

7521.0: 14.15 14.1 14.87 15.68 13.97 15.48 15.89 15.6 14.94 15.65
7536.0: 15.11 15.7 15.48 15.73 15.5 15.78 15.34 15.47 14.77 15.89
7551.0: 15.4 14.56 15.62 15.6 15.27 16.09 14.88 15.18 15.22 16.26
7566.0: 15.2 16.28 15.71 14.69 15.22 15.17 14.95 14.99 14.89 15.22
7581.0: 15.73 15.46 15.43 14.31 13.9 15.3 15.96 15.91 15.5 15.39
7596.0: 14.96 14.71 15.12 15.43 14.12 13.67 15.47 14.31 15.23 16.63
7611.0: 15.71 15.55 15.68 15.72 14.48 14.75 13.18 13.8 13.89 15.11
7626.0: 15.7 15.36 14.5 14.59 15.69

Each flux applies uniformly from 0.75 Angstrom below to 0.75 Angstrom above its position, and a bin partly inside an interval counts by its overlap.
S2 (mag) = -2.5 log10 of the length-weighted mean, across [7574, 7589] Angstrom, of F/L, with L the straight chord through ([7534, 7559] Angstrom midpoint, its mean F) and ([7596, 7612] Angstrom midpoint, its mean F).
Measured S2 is 0.014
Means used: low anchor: 15.5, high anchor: 15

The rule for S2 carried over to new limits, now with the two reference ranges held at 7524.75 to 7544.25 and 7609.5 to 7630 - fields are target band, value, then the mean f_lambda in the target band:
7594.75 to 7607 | 0.02 mag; 14.8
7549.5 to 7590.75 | 0.00 mag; 15.3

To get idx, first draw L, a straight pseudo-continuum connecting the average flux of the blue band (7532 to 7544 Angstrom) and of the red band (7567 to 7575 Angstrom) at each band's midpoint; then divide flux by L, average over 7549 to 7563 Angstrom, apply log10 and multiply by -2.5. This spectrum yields 0.003 mag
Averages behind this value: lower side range 15.5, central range 15.4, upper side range 15.3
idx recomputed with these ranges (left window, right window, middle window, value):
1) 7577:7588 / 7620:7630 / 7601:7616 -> -0.03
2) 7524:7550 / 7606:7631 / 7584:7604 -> 0.01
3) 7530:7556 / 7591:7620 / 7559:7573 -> -0.01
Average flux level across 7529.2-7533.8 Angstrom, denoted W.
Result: 15.5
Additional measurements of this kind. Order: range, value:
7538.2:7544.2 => 15.6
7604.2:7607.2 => 14.9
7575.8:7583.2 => 15.3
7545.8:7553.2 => 15.2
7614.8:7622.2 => 14.4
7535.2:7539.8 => 15.4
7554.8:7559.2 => 15.6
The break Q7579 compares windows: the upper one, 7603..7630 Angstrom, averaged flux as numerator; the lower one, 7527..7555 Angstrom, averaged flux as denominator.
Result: 0.97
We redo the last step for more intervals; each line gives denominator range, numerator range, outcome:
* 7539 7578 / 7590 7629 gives 0.98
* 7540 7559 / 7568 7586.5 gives 0.98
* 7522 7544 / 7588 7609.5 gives 0.99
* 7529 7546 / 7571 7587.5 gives 0.97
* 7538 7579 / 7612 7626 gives 0.96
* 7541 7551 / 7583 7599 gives 0.98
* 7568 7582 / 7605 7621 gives 0.99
